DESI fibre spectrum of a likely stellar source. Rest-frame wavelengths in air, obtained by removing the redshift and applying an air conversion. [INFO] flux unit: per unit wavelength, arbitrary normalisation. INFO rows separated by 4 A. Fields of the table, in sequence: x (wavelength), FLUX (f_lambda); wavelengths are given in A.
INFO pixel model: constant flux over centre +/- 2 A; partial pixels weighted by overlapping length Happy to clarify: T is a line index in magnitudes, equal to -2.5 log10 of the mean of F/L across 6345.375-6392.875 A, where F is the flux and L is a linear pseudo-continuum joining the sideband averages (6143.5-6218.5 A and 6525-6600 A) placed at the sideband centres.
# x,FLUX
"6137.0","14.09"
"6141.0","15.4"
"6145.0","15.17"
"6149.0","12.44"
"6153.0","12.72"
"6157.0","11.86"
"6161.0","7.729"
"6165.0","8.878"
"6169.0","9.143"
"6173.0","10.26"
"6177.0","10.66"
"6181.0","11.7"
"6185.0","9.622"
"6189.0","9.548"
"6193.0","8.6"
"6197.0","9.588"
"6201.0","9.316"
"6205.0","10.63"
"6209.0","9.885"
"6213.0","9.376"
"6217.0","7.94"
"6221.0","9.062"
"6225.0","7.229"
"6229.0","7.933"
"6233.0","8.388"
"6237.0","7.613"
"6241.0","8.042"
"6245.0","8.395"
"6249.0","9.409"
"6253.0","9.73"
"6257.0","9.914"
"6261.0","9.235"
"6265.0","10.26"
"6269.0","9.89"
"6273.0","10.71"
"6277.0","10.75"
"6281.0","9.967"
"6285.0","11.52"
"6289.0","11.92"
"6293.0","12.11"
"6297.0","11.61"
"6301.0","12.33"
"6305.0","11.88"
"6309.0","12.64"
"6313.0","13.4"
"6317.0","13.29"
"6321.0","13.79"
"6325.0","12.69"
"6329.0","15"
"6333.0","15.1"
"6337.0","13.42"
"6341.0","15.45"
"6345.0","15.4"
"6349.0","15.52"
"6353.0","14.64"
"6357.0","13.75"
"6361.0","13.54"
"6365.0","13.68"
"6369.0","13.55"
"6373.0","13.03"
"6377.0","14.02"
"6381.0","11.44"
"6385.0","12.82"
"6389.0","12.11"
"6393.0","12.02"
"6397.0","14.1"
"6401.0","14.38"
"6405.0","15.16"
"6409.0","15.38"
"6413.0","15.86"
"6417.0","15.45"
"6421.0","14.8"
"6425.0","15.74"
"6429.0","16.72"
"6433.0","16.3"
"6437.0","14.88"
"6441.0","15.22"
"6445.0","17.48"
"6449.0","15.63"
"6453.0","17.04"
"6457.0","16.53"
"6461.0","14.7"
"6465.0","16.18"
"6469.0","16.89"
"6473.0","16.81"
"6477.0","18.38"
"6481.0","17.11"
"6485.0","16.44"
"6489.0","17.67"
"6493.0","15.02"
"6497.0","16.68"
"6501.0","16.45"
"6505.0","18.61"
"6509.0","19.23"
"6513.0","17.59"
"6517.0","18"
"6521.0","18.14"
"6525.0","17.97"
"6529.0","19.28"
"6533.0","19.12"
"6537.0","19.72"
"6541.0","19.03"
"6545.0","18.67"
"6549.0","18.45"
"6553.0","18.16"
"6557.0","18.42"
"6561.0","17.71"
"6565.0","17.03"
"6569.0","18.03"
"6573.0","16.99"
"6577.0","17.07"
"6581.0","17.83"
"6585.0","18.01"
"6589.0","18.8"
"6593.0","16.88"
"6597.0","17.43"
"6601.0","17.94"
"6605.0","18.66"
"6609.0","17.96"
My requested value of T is 0.05 mag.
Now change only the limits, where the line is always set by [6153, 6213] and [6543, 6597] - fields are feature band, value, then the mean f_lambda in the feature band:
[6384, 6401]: 0.100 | 12.9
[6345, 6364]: -0.080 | 14.4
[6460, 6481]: -0.062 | 16.7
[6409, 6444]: -0.055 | 15.7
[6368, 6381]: 0.049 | 13.2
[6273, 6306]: 0.059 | 11.5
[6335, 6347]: -0.126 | 14.8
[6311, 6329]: -0.064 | 13.5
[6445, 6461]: -0.061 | 16.3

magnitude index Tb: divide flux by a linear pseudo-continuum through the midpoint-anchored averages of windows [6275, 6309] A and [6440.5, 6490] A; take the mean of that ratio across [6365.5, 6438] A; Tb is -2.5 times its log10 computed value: 0.04 mag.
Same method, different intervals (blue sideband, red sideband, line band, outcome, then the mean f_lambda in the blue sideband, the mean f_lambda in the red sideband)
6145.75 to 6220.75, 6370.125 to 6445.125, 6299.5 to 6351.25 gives -0.08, 10.1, 14.5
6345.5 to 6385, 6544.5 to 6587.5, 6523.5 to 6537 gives -0.11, 13.7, 17.8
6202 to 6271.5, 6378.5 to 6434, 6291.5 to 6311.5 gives -0.10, 9.01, 14.4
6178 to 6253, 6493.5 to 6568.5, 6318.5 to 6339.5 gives -0.14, 9.06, 18.2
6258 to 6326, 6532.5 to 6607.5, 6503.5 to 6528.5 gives -0.09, 11.6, 18.1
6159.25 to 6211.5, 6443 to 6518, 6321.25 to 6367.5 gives -0.06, 9.66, 17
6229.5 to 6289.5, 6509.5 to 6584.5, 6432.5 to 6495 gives -0.05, 9.62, 18.2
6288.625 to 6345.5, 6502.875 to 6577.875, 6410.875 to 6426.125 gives 0.01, 13.3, 18.3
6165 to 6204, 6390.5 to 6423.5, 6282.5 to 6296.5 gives 0.03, 9.8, 14.6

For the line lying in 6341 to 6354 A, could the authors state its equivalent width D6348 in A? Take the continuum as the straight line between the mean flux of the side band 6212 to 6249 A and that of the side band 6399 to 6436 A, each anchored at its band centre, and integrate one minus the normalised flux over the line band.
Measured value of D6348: -2.5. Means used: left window 8.25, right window 15.5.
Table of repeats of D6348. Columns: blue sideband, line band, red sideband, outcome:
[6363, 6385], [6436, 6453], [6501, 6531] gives -0.3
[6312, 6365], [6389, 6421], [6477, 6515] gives 2.2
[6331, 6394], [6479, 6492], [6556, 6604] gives -0.8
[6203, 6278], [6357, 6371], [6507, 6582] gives -0.8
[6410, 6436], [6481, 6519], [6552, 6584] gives -1.2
